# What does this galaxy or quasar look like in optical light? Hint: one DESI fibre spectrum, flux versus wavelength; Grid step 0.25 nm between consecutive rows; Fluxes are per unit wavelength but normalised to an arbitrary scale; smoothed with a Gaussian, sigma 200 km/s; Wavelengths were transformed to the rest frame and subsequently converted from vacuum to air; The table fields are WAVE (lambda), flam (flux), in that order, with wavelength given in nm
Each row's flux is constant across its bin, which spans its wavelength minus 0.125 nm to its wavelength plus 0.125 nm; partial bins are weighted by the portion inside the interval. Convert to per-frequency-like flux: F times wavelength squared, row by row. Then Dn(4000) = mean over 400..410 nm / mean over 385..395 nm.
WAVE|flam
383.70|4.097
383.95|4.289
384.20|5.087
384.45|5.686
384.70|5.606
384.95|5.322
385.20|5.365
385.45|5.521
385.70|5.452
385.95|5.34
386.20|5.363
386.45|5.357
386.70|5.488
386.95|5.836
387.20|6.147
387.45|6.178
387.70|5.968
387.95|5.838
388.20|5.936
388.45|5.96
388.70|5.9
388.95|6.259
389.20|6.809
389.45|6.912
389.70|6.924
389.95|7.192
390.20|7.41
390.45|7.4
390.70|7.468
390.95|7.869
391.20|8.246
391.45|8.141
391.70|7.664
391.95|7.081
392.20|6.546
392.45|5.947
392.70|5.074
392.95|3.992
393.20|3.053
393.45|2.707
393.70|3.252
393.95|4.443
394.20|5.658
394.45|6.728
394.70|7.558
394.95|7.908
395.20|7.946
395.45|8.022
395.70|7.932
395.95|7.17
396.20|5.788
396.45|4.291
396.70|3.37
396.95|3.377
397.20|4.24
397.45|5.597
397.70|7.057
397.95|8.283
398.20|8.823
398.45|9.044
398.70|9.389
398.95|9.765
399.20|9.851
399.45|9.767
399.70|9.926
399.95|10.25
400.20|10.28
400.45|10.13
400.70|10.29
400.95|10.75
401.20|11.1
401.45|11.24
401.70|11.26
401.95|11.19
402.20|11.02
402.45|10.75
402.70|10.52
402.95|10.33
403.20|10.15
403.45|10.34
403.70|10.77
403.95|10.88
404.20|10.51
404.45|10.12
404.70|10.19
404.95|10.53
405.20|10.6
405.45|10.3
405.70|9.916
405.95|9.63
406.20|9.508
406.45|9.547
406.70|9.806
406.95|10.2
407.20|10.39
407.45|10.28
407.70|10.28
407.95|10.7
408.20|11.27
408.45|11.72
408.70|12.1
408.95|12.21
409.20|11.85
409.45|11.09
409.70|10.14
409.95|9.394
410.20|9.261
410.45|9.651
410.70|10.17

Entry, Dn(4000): 1.88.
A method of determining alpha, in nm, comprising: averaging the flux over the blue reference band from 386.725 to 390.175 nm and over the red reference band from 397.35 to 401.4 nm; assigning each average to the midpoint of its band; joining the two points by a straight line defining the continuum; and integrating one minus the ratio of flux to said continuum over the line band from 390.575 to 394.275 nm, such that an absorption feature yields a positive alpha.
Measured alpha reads 0.78 nm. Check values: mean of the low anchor 6.31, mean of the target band 5.81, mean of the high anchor 9.45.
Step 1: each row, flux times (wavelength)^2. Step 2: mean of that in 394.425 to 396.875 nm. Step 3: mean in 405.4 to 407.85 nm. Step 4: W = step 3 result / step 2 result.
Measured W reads 1.6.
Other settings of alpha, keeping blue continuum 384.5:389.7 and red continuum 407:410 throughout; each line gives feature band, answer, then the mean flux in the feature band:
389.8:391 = -0.14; 7.43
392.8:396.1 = 0.78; 5.87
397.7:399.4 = -0.09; 9.06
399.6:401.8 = -0.36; 10.6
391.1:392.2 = -0.11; 7.63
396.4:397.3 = 0.49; 3.77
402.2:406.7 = -0.13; 10.3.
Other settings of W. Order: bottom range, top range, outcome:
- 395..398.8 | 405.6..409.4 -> 1.68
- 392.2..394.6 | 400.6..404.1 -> 2.41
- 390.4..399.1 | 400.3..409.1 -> 1.72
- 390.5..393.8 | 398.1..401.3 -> 1.73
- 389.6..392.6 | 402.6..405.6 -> 1.52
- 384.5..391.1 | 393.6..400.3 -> 1.23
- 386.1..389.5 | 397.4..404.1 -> 1.79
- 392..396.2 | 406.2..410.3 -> 1.93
